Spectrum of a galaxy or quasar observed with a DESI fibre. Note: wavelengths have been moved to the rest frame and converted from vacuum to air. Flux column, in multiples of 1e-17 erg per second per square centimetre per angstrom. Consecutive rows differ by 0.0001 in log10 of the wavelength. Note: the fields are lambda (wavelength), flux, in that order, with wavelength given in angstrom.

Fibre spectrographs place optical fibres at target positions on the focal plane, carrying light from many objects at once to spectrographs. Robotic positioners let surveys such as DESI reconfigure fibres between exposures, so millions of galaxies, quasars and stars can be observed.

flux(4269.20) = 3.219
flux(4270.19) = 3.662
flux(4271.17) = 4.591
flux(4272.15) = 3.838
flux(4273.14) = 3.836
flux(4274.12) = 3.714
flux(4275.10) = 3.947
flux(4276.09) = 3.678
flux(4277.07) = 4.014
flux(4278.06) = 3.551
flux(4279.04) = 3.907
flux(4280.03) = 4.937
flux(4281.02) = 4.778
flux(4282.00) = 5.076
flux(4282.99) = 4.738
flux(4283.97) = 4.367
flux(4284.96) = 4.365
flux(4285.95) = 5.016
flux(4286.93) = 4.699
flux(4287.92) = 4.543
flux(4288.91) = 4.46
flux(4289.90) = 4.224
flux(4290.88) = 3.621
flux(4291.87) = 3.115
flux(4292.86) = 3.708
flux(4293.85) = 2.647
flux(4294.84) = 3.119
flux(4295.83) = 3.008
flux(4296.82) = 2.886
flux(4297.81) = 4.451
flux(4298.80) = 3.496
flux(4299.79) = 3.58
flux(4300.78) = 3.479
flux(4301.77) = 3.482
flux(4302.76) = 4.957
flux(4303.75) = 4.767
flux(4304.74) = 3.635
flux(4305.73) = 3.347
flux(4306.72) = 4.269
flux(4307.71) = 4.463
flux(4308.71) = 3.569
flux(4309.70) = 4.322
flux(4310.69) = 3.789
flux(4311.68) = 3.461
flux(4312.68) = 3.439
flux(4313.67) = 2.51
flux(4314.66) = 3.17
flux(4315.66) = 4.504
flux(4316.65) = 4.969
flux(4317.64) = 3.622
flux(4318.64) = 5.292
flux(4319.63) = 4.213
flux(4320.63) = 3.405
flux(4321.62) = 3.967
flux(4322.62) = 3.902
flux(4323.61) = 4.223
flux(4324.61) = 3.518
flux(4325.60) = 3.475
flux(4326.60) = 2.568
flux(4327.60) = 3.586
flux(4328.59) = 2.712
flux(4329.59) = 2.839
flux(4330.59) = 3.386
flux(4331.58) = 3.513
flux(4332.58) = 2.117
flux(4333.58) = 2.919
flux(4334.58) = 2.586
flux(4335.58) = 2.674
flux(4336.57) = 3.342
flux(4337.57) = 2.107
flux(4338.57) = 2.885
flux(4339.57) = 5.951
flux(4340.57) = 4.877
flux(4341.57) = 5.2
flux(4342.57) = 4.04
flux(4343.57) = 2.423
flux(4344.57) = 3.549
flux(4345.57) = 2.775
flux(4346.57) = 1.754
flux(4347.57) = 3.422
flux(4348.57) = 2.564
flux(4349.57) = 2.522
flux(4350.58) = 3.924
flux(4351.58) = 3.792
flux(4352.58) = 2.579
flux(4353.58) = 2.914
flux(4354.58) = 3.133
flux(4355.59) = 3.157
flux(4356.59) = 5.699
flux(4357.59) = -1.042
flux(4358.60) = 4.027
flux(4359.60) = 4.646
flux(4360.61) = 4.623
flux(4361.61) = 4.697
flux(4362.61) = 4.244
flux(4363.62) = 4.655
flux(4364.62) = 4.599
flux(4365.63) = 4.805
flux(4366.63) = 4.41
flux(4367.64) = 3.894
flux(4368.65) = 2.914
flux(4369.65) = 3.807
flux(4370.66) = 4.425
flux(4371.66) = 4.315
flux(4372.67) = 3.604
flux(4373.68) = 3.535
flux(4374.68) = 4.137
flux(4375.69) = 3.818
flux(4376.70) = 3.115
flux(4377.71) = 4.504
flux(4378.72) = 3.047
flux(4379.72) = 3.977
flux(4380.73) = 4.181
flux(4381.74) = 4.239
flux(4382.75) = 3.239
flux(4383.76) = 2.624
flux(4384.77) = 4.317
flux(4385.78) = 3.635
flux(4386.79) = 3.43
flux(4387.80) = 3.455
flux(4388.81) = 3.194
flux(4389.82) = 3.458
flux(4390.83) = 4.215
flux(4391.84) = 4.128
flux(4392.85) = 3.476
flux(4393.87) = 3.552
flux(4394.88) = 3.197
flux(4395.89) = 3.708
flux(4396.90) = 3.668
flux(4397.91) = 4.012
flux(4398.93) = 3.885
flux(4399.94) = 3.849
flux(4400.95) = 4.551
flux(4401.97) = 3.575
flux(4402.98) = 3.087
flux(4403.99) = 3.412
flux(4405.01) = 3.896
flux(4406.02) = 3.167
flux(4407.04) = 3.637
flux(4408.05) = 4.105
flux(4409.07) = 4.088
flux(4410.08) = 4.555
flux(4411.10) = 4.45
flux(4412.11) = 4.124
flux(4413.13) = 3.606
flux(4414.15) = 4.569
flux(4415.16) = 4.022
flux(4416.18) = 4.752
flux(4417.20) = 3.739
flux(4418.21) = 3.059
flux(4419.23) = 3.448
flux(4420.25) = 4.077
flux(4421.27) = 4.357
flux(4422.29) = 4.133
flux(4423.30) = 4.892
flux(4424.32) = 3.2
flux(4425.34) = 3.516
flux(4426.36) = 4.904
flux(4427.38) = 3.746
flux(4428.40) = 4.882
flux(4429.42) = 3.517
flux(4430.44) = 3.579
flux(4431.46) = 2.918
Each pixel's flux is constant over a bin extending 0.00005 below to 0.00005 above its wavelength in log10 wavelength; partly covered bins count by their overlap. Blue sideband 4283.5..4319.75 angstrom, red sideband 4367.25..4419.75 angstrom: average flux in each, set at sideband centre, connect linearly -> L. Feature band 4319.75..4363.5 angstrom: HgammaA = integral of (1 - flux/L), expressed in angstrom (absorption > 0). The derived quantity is 5.1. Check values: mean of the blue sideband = 3.9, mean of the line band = 3.39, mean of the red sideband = 3.78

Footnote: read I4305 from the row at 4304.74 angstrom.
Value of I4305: 3.635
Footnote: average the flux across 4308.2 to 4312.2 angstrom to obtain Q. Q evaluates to 3.78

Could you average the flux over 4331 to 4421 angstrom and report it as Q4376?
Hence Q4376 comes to 3.67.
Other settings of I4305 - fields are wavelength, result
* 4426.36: 4.904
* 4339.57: 5.951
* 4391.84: 4.128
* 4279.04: 3.907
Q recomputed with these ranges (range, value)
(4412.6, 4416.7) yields 4.23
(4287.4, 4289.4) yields 4.49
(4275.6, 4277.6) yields 3.84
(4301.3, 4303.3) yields 4.24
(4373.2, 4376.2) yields 3.83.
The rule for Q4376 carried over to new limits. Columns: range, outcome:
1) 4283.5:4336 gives 3.7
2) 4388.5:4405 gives 3.7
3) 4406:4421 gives 3.99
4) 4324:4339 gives 2.96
